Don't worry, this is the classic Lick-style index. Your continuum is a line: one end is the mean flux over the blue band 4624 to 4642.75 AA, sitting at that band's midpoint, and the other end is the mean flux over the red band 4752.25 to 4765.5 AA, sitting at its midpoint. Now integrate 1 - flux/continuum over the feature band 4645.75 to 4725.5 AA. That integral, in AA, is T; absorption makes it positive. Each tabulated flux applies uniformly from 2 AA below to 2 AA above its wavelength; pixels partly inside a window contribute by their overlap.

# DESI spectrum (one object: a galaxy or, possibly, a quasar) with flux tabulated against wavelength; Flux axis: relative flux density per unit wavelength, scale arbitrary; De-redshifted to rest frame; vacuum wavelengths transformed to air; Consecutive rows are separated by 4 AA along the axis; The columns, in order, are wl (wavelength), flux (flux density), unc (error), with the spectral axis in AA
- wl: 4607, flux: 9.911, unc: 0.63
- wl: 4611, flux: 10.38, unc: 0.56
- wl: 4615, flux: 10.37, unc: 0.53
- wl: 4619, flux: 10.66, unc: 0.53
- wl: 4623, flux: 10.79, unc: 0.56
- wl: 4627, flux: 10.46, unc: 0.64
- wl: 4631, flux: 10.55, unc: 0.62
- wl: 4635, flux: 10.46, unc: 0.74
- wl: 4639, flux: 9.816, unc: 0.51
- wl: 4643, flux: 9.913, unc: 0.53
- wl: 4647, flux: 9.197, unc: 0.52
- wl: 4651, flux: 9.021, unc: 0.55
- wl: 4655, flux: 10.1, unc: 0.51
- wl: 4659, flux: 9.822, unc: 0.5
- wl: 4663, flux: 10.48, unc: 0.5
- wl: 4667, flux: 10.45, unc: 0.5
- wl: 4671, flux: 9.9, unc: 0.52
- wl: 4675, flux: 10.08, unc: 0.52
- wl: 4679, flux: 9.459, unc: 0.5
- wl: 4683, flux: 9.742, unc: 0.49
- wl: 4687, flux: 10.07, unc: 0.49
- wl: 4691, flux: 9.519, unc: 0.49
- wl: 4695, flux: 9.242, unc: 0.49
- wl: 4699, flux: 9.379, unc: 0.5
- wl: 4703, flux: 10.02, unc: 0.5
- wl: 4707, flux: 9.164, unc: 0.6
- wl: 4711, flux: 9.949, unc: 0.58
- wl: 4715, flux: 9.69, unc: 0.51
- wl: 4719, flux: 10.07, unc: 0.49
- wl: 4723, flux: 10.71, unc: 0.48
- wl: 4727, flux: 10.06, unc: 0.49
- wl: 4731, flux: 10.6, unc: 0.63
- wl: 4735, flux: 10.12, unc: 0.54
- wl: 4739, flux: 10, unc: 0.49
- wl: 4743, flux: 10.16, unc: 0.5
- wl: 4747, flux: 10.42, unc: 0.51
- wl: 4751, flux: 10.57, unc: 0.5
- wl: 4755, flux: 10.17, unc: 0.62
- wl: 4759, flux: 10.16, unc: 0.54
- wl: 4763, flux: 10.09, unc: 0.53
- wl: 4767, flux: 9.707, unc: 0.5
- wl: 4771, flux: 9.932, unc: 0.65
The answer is 3.4 AA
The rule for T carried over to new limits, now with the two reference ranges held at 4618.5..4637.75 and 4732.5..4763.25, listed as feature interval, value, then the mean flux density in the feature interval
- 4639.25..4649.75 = 0.9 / 9.56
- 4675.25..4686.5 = 0.7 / 9.74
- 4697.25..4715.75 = 1.2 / 9.64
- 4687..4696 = 0.7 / 9.55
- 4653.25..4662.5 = 0.4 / 10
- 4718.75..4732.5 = -0.1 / 10.4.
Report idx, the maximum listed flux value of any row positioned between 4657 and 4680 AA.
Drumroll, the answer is 10.48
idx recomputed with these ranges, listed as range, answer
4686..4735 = 10.71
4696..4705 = 10.02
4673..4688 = 10.08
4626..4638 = 10.55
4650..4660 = 10.1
